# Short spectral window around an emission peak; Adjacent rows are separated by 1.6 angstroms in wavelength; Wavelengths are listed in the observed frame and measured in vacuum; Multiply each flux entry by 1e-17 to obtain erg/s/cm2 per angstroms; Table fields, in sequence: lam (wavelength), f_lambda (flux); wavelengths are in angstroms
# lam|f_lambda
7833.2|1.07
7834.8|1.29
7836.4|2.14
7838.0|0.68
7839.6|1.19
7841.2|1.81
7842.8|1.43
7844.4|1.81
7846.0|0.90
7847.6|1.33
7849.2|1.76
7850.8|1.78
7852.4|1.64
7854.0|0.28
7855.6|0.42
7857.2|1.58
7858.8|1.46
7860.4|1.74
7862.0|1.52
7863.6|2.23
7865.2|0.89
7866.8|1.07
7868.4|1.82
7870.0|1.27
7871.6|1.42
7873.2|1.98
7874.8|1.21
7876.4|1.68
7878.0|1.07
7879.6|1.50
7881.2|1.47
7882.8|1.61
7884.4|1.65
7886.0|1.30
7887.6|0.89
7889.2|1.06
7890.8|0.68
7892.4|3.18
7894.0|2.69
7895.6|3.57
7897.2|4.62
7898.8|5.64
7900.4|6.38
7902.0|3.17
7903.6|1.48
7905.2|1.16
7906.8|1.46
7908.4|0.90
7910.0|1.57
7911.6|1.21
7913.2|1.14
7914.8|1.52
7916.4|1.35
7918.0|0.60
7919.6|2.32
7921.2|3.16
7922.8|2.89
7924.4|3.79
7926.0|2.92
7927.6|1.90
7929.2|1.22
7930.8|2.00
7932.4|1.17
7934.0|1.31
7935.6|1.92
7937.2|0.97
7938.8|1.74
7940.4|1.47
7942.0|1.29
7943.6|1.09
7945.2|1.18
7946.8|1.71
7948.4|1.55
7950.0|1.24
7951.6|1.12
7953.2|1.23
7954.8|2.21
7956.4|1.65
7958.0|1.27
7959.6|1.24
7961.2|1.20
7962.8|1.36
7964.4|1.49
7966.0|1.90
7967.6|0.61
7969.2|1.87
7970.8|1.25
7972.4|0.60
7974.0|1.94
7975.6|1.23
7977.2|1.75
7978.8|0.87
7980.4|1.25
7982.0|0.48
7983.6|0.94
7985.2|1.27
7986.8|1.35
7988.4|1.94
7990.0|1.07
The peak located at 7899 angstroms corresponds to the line H-alpha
